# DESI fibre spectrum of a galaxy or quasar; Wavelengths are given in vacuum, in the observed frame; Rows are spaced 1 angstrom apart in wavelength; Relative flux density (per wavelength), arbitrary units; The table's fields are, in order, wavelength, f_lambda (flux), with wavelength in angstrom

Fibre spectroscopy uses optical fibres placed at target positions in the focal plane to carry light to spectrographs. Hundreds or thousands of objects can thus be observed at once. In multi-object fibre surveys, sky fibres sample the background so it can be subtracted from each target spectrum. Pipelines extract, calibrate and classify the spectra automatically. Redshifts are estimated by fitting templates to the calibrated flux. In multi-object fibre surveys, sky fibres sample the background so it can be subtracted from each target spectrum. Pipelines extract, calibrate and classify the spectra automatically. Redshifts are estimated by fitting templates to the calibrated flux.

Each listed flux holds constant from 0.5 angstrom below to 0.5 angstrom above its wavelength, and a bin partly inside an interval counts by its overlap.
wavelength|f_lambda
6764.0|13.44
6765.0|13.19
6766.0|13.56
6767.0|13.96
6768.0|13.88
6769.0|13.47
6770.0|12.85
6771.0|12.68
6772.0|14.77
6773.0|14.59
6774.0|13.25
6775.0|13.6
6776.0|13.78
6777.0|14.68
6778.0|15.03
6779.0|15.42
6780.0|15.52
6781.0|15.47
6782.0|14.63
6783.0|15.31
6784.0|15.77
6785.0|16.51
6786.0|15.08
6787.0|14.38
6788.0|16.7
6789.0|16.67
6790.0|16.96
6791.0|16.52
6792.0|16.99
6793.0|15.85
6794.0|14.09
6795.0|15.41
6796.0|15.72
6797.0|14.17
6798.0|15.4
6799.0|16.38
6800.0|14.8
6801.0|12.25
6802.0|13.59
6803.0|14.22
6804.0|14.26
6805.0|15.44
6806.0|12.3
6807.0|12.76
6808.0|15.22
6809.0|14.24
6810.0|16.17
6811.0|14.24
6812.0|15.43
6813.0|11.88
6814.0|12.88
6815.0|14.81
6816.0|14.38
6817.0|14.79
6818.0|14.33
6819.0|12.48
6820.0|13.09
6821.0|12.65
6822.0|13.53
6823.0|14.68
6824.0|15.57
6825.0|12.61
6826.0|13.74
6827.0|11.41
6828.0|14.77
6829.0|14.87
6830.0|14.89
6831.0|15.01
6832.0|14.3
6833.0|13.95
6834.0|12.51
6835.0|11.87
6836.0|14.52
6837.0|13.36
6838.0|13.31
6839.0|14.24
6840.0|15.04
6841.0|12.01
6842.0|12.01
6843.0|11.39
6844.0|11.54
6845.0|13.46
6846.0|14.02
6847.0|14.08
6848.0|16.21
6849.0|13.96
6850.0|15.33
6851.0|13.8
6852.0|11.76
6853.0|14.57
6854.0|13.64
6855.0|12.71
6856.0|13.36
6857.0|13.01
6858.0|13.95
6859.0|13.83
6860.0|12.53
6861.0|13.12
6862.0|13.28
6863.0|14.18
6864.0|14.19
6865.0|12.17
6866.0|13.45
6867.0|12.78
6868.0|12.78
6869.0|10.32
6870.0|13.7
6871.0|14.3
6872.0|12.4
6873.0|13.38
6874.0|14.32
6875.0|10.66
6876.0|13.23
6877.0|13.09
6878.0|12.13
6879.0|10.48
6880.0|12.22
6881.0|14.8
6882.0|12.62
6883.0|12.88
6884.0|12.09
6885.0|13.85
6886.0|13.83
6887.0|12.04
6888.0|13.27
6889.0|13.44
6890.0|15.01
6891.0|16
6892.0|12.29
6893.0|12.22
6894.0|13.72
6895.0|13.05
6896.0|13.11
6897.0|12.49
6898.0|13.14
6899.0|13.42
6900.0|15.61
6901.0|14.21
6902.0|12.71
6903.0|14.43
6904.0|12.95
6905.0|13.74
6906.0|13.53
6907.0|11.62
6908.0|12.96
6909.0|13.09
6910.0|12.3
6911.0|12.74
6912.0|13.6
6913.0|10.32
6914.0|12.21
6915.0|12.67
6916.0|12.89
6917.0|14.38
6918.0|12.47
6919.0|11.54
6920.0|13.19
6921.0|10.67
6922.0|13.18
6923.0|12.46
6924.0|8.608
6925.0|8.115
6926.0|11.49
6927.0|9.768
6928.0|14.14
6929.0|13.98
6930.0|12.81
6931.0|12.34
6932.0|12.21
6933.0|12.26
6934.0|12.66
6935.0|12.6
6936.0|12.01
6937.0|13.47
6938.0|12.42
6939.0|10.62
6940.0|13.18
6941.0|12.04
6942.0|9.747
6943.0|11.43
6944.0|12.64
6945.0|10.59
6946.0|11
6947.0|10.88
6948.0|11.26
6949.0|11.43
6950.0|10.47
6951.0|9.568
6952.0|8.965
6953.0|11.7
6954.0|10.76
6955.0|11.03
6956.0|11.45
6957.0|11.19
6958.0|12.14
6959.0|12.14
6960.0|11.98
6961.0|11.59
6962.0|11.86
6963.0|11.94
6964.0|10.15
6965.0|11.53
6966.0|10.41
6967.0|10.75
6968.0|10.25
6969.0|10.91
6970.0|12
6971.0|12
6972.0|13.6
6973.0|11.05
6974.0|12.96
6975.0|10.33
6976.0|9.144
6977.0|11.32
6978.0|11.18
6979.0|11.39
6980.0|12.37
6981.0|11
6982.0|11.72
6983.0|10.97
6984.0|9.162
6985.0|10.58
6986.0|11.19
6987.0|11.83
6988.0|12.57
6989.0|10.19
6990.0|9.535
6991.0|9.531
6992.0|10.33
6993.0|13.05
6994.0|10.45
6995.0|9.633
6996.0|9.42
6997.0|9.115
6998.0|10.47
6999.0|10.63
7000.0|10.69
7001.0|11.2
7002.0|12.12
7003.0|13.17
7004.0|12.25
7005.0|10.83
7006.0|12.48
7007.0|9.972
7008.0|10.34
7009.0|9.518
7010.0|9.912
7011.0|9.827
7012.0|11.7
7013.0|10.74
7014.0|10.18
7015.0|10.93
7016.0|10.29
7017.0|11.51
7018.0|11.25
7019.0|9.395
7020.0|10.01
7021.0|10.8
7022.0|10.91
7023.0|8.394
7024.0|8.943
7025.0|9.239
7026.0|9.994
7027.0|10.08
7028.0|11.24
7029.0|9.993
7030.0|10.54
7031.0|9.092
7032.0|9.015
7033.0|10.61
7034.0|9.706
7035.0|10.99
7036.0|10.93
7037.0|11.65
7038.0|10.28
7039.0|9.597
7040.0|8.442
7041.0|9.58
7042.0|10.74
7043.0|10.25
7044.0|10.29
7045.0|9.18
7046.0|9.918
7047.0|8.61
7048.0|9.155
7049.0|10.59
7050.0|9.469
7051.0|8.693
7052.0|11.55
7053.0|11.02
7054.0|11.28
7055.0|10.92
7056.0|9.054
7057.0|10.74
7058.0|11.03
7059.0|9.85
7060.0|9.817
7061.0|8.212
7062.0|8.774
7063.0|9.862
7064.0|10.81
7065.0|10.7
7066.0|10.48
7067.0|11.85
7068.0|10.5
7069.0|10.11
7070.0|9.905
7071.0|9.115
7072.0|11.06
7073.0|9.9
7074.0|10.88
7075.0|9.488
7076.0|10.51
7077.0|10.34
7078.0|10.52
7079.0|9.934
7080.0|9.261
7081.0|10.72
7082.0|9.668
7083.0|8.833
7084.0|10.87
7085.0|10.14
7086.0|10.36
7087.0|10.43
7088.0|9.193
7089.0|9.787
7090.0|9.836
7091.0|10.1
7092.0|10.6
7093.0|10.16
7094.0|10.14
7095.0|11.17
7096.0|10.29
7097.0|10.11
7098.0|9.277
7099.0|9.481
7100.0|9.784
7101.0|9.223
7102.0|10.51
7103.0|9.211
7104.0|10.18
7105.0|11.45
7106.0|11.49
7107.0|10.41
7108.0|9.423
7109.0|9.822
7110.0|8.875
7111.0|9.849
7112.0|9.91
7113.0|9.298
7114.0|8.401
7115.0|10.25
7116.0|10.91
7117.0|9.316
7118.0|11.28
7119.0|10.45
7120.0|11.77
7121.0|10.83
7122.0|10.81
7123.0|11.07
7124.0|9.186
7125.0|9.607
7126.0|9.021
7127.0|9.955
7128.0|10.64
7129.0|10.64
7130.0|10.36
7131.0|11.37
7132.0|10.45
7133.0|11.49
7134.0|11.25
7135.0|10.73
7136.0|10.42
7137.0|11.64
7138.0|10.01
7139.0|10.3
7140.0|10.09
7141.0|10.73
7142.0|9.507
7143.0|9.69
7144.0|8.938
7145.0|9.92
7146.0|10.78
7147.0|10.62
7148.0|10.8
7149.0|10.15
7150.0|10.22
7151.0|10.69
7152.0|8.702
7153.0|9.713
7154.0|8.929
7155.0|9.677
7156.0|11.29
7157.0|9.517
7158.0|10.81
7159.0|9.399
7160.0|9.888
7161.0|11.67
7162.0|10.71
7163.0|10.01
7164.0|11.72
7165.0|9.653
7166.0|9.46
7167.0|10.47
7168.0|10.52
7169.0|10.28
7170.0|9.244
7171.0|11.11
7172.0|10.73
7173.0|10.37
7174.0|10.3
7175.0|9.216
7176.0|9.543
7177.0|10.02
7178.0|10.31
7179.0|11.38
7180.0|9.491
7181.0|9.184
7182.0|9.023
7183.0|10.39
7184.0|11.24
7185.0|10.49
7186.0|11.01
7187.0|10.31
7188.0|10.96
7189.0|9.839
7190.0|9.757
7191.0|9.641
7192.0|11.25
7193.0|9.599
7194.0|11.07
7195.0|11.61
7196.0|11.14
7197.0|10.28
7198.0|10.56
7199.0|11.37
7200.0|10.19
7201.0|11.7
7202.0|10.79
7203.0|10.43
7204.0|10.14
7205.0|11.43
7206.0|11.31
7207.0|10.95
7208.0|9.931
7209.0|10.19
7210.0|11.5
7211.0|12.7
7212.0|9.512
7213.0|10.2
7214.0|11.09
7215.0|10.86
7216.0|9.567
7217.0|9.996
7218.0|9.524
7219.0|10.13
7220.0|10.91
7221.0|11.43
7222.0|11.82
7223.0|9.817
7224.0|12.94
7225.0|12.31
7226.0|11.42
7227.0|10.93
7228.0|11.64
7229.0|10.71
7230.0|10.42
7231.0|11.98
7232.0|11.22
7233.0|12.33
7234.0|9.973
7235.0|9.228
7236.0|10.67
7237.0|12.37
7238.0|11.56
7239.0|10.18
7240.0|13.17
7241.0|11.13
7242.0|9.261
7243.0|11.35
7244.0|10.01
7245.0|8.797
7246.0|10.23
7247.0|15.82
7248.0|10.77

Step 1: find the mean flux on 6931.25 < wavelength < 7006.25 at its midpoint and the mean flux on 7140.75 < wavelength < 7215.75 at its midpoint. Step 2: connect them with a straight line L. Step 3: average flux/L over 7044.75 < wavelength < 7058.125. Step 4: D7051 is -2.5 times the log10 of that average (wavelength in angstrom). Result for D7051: 0.09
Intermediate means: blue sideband 11.3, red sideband 10.4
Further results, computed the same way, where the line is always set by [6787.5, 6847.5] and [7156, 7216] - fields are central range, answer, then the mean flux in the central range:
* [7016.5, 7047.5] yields 0.19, 10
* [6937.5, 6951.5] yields 0.15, 11.2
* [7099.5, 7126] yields 0.11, 10.1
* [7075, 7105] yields 0.14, 10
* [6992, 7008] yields 0.13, 11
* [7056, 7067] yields 0.16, 10.1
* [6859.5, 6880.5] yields 0.07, 12.8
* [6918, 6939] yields 0.09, 12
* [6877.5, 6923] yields 0.03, 13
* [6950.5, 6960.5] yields 0.15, 11.1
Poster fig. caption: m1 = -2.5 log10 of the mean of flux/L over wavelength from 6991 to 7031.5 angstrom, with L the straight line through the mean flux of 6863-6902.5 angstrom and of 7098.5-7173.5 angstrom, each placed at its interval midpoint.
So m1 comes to 0.11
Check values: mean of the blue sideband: 13.1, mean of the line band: 10.5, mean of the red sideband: 10.2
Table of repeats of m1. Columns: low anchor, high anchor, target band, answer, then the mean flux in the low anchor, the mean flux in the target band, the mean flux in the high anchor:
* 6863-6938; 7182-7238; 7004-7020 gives 0.138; 12.8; 10.6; 10.8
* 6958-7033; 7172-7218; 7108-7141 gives 0.030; 10.8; 10.3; 10.5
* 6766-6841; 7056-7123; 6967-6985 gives 0.056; 14.4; 11.2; 10.1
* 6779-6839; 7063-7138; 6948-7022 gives 0.091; 14.5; 11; 10.2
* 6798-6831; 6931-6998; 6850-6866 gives -0.014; 14.1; 13.4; 11.2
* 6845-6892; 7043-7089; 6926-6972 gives 0.038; 13.3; 11.6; 10.1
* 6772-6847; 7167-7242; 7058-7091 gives 0.179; 14.3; 10.1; 10.7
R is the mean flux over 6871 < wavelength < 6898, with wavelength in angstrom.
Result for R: 13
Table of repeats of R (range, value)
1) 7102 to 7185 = 10.2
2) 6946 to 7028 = 10.9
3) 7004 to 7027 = 10.4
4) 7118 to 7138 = 10.6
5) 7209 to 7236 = 10.9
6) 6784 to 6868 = 14.1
